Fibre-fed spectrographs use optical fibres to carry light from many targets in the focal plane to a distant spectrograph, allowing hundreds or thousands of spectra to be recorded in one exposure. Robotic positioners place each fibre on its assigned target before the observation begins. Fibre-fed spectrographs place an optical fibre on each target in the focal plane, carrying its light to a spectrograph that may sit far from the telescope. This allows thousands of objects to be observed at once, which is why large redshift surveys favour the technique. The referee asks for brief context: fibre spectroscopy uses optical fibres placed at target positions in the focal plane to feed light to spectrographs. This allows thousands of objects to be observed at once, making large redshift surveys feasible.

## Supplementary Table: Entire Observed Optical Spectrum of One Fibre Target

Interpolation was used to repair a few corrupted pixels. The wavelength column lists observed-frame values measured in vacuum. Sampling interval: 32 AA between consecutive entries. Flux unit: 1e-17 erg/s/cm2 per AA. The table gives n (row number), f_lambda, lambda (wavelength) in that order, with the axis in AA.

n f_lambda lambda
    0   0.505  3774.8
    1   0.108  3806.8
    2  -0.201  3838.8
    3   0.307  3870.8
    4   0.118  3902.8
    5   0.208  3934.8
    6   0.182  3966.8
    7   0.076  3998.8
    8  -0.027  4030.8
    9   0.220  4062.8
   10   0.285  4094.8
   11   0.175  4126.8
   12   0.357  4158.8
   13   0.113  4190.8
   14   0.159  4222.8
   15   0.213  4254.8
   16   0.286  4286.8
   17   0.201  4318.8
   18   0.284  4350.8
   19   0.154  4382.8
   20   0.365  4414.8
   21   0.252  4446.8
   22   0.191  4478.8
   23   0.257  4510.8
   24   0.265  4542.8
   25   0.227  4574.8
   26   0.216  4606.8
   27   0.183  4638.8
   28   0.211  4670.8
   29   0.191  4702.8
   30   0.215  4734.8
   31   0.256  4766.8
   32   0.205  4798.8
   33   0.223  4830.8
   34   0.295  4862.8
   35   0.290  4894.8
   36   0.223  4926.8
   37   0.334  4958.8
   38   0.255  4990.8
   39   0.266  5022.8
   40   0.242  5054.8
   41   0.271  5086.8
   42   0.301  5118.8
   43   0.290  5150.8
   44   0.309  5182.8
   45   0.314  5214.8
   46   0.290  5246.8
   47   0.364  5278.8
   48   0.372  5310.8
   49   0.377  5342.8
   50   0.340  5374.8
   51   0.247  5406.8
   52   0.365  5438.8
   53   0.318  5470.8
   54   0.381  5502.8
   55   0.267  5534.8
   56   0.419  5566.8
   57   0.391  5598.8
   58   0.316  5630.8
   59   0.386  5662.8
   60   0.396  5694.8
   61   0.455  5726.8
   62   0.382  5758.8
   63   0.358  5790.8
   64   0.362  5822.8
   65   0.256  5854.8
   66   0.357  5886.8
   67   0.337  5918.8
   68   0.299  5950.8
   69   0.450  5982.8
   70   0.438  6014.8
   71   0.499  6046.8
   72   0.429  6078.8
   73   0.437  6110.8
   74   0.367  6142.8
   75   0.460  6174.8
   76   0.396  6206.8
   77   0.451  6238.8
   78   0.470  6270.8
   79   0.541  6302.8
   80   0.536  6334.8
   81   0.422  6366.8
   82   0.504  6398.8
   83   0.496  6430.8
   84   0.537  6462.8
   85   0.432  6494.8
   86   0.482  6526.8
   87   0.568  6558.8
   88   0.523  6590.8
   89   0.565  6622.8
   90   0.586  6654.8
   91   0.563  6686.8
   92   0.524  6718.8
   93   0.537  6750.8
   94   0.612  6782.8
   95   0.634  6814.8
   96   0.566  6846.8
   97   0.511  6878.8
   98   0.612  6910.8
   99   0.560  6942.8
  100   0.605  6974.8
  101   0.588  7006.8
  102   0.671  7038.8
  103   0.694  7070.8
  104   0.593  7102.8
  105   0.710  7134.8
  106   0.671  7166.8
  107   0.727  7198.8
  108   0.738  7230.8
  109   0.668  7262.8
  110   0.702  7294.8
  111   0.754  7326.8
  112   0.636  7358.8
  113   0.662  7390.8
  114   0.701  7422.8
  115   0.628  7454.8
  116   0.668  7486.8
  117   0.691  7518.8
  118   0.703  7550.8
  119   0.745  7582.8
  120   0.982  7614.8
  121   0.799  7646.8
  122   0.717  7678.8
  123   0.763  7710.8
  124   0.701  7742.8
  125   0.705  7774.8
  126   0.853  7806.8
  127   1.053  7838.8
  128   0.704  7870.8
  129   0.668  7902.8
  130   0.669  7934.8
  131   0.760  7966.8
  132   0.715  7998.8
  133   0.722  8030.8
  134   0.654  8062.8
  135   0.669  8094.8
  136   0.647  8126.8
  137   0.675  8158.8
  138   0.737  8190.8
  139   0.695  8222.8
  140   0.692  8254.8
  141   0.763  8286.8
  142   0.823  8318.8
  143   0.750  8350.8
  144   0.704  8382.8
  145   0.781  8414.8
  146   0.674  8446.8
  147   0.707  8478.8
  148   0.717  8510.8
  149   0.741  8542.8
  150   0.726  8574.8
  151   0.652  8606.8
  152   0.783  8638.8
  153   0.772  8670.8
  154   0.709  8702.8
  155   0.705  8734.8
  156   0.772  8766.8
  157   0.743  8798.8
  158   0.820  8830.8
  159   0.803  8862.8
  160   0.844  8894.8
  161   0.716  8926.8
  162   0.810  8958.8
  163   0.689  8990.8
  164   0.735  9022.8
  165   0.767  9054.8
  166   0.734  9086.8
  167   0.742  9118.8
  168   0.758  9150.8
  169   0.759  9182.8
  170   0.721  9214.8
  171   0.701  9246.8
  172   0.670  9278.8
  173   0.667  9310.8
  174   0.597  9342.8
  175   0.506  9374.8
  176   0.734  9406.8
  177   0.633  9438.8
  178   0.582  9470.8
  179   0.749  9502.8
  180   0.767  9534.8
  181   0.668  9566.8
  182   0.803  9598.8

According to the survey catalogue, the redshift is 0.56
